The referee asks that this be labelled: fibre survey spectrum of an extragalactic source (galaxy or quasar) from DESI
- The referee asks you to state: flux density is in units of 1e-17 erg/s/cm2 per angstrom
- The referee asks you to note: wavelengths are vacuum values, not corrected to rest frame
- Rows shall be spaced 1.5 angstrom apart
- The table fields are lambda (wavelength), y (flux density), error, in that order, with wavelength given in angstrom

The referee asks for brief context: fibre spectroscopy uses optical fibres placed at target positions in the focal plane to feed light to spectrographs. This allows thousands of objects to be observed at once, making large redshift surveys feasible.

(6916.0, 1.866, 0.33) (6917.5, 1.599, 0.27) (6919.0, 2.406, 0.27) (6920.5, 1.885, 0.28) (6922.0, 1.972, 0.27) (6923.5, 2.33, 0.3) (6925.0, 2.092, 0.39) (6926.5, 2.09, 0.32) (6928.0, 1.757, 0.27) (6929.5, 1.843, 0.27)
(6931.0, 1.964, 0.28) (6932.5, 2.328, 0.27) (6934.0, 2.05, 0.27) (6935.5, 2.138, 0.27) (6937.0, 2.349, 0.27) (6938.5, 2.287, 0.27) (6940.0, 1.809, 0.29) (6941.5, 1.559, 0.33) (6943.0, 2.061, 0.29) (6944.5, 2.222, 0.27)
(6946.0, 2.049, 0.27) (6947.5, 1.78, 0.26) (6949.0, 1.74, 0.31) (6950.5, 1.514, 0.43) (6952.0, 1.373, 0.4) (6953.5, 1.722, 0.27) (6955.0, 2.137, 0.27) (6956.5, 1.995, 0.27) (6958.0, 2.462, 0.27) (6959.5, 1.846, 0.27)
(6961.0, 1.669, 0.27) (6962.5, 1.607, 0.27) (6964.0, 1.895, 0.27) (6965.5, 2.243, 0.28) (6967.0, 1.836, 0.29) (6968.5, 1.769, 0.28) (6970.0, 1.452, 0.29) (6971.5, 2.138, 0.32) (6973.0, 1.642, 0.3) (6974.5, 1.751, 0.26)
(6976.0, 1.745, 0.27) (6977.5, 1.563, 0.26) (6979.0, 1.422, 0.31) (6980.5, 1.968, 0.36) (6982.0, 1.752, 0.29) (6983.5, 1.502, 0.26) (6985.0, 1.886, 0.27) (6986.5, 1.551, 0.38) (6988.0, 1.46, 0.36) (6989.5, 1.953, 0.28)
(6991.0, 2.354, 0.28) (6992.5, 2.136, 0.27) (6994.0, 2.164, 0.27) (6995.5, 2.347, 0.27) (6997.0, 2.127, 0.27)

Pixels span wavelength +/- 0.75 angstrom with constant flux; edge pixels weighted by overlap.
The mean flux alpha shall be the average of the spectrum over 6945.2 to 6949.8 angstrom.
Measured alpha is 1.86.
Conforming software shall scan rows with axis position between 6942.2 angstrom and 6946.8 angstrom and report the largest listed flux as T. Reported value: 2.222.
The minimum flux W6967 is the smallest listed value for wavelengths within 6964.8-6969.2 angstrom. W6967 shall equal 1.769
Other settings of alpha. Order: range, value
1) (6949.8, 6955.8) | 1.69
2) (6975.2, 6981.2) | 1.67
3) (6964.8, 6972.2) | 1.88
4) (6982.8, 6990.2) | 1.67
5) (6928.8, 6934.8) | 2.05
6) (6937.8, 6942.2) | 1.88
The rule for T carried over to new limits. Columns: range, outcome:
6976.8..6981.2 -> 1.968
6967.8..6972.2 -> 2.138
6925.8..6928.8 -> 2.09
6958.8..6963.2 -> 1.846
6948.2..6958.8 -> 2.462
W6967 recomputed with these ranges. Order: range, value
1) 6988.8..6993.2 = 1.953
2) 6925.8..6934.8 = 1.757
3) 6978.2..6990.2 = 1.422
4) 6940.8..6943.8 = 1.559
